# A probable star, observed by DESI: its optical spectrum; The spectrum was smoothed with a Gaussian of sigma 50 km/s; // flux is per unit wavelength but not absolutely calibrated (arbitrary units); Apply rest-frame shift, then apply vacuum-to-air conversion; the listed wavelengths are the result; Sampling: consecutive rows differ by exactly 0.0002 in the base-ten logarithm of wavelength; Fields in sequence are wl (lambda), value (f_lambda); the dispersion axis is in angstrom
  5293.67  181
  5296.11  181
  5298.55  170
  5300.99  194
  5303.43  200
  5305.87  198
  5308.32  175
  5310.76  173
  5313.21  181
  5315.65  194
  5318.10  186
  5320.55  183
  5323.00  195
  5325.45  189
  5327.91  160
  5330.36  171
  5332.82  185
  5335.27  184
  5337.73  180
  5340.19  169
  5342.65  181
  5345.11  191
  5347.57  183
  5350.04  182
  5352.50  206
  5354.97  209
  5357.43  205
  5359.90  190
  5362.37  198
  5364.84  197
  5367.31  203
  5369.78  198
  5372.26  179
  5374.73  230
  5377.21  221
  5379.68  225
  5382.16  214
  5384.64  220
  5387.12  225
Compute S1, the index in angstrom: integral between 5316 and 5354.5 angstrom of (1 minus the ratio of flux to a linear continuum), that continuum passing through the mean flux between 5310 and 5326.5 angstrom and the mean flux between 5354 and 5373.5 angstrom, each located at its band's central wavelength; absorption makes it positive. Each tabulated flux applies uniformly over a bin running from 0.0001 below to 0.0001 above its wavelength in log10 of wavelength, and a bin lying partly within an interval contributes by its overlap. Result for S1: 1.3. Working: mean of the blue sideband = 186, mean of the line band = 184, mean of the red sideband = 197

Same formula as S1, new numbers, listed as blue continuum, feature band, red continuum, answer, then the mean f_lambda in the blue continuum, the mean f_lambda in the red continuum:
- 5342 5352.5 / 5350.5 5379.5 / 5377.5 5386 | 0.0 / 187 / 220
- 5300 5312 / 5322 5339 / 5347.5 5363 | 1.1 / 188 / 197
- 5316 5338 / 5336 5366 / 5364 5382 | 0.8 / 182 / 208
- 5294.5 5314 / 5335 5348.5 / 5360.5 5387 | 1.1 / 184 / 209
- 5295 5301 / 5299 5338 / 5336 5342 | -1.4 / 179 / 176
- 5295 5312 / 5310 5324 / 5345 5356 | 0.1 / 184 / 194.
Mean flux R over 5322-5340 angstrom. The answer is 180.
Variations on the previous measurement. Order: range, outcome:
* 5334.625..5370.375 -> 192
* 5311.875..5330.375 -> 183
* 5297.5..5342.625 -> 183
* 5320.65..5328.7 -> 183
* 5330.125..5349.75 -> 181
